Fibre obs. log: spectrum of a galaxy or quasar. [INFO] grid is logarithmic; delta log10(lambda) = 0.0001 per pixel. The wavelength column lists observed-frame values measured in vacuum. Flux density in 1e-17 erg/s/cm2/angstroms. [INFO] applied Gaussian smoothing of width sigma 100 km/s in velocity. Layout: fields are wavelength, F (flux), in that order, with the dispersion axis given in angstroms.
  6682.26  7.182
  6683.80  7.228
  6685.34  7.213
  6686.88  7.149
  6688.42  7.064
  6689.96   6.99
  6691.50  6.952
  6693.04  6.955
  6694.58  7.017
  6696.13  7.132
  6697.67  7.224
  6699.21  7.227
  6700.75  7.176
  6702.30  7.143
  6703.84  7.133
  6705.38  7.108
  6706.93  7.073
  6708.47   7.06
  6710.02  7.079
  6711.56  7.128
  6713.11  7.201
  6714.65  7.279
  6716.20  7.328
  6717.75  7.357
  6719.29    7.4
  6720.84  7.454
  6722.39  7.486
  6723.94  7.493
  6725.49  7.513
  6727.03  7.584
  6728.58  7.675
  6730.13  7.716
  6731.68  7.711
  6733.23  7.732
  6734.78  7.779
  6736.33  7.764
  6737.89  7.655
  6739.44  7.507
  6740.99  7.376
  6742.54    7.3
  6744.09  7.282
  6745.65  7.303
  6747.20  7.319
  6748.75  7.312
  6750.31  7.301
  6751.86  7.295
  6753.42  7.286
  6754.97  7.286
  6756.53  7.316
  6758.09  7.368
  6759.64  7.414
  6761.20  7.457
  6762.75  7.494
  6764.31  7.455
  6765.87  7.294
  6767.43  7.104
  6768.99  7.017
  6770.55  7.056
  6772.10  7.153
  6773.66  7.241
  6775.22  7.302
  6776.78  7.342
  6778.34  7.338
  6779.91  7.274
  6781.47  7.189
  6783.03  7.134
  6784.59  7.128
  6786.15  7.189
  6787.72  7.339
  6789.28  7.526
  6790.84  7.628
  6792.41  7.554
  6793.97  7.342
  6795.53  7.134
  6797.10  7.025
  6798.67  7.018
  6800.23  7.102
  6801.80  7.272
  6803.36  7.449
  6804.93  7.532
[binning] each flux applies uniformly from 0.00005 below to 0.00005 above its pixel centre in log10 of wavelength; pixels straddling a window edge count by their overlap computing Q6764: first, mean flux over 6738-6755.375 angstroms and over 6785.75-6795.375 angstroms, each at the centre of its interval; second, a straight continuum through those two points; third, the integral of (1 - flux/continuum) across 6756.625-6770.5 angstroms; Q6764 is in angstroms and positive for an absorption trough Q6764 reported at 0.1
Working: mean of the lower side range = 7.34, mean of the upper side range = 7.42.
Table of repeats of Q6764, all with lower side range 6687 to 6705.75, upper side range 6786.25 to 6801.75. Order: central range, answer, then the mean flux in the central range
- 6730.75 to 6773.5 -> -1.1 angstroms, 7.38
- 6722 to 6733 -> -0.7 angstroms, 7.61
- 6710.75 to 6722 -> -0.3 angstroms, 7.31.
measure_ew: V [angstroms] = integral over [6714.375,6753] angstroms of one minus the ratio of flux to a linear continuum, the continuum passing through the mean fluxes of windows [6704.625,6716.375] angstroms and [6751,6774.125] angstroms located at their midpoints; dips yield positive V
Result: -1.4 angstroms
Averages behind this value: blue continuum 7.15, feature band 7.48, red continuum 7.28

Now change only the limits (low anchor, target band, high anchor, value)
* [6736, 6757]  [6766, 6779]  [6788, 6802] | 0.2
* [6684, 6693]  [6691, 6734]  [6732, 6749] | -0.2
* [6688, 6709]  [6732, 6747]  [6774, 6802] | -0.7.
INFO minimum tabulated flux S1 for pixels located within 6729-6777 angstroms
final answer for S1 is 7.017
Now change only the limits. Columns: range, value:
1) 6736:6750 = 7.282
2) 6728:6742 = 7.376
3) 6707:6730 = 7.06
